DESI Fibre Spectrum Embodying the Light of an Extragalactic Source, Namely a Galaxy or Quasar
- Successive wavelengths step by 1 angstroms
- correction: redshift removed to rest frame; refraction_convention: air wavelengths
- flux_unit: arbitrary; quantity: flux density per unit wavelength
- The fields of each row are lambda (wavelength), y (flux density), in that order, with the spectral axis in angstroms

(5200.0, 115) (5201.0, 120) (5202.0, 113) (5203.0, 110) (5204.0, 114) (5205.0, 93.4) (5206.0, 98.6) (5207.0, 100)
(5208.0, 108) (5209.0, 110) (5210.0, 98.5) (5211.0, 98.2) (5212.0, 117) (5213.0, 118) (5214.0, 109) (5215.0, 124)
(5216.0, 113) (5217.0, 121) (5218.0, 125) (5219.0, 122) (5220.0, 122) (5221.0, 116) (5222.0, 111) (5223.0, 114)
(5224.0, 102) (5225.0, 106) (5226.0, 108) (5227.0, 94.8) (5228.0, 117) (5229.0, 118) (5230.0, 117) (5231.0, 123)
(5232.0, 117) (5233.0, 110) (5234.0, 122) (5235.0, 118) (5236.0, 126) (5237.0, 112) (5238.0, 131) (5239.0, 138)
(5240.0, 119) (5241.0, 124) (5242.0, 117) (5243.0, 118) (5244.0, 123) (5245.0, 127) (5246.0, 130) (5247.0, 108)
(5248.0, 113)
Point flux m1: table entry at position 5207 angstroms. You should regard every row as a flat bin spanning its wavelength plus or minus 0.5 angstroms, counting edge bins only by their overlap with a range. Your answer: 100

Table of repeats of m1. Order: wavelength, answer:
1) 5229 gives 118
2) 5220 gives 122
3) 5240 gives 119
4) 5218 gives 125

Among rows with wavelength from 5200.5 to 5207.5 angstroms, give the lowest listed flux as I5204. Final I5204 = 93.4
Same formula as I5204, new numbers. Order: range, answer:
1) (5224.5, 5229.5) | 94.8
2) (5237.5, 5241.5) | 119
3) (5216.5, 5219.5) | 121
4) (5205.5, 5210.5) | 98.5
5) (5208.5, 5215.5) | 98.2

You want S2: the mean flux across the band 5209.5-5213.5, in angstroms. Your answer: 108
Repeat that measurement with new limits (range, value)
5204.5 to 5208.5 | 100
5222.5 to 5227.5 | 105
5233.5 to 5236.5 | 122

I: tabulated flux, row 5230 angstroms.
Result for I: 117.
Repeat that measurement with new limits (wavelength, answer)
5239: 138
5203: 110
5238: 131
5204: 114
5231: 123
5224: 102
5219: 122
